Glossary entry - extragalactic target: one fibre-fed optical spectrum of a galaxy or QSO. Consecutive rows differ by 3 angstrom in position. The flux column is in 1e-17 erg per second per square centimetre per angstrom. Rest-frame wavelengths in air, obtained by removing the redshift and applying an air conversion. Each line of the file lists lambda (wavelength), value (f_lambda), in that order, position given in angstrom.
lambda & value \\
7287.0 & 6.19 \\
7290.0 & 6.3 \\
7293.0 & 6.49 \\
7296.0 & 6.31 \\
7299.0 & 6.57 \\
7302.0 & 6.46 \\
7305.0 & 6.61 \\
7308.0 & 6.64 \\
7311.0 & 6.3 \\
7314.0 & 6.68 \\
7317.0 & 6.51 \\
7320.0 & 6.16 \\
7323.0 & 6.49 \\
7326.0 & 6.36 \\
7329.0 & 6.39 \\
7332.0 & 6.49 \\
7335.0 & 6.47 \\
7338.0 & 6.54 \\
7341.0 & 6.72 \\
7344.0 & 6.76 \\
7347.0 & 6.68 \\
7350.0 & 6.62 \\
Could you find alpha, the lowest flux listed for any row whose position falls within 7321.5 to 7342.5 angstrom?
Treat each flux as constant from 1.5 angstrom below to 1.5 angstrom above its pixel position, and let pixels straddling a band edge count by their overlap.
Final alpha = 6.36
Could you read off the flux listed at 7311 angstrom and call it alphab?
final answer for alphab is 6.3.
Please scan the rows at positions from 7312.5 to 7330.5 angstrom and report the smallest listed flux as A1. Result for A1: 6.16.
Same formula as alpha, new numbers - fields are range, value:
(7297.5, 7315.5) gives 6.3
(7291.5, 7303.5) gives 6.31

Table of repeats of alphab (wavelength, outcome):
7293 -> 6.49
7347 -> 6.68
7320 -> 6.16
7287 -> 6.19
